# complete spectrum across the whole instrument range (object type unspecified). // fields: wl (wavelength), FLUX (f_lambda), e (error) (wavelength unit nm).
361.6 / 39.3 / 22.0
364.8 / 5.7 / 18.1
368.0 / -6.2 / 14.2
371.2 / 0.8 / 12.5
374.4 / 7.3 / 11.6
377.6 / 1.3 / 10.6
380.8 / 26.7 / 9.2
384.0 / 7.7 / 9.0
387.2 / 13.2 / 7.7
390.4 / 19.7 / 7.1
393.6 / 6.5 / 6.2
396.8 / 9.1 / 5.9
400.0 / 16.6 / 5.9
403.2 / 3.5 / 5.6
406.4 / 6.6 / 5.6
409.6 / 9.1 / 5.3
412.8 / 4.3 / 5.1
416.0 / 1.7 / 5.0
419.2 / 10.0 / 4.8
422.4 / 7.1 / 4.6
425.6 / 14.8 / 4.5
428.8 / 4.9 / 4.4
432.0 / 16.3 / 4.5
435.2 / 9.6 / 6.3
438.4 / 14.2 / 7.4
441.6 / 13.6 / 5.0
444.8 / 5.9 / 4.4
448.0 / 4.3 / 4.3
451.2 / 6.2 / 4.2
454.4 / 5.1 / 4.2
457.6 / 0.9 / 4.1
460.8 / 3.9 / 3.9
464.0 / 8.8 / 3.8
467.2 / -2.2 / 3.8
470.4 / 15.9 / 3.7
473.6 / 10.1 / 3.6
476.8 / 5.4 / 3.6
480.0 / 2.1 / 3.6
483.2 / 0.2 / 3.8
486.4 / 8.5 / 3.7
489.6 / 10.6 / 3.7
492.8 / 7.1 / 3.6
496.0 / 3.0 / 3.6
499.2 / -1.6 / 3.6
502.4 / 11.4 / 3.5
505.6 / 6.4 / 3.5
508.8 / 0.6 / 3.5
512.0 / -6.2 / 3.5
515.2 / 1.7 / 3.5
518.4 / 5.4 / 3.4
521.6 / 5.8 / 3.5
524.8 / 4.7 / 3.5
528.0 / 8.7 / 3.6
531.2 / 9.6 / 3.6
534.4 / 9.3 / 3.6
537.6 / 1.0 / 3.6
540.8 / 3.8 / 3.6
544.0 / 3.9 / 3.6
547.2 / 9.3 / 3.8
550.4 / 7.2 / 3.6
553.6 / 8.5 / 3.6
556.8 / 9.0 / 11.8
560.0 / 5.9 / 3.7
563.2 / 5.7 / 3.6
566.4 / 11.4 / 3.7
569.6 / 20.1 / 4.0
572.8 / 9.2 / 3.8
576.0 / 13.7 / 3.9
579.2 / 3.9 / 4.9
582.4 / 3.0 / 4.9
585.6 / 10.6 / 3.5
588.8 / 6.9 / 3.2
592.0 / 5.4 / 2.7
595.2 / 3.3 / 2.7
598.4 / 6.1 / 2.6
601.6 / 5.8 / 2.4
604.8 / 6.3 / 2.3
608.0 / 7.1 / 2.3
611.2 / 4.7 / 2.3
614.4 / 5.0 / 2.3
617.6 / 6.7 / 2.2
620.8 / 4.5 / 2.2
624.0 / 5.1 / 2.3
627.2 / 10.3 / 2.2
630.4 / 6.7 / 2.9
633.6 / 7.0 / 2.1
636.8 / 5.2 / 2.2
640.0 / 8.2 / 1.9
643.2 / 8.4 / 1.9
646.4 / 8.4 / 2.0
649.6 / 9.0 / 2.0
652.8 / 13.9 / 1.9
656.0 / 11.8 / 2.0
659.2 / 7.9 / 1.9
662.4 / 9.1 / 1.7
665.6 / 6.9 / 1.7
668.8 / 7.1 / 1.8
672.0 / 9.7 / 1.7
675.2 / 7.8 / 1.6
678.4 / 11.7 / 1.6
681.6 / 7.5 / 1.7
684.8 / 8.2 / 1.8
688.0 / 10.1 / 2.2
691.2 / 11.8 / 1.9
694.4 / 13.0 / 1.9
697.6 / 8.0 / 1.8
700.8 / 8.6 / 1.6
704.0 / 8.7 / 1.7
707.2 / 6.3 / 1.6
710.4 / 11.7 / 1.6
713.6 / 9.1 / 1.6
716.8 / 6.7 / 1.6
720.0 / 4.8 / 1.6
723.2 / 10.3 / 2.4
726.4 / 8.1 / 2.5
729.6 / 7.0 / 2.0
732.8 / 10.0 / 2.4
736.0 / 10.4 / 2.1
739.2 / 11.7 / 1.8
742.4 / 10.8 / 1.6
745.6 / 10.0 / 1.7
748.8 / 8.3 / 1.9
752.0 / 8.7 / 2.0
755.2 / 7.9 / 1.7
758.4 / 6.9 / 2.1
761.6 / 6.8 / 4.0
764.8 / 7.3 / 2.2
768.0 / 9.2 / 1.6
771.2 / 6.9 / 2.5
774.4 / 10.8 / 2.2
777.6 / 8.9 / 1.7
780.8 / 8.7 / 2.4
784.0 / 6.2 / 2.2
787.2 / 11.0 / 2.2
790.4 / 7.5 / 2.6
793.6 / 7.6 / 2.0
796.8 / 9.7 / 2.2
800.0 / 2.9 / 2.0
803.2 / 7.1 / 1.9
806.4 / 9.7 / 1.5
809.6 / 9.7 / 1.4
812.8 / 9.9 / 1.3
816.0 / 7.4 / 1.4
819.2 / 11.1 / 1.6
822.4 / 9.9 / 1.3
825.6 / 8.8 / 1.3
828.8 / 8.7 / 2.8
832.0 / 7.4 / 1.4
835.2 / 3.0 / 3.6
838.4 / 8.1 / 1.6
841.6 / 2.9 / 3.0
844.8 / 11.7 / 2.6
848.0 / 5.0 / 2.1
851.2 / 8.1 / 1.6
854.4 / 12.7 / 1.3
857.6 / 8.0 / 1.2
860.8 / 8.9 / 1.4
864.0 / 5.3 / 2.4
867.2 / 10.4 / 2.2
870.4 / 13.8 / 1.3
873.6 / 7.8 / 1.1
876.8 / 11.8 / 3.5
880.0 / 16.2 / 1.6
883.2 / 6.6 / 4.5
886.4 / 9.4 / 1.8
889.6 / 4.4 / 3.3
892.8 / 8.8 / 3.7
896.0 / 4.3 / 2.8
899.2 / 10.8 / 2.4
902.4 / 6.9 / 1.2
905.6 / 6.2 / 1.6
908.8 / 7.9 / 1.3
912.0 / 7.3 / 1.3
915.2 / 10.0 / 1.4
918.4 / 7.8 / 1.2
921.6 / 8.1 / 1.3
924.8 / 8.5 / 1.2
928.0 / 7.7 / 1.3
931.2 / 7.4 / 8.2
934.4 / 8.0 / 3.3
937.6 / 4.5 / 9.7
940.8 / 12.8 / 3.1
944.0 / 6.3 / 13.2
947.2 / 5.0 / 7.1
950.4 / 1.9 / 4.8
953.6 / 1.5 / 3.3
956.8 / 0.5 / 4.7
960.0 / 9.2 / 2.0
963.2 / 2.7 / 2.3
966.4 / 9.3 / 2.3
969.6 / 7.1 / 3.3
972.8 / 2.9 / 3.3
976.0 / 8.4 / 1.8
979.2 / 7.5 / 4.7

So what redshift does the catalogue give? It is 0.756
